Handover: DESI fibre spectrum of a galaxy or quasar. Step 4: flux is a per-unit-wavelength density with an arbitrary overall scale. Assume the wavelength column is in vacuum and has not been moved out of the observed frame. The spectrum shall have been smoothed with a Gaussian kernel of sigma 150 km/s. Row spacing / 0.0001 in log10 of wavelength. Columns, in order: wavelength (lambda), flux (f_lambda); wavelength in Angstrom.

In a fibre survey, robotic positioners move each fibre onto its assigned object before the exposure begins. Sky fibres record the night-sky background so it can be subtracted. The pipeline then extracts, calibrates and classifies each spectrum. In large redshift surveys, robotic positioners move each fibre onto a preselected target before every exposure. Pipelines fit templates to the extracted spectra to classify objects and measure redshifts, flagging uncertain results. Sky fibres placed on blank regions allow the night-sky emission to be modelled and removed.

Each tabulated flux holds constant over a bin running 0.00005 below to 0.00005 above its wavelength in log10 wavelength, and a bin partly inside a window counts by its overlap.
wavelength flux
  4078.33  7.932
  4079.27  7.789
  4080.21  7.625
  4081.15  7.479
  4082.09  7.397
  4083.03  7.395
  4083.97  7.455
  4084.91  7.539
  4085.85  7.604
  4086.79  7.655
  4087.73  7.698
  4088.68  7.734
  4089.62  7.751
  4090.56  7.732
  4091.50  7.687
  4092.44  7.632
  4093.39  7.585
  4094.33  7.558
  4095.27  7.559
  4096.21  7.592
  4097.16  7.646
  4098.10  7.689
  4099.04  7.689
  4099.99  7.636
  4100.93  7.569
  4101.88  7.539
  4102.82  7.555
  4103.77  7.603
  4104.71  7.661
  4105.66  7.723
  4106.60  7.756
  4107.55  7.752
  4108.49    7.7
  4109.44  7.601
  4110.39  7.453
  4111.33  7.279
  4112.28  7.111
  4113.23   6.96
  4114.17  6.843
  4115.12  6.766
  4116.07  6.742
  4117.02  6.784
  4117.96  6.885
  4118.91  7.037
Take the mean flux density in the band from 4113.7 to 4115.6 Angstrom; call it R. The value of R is 6.8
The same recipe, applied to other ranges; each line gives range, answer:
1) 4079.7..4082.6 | 7.5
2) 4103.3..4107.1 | 7.69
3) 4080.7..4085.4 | 7.46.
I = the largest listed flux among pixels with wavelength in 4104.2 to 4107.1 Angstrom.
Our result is 7.756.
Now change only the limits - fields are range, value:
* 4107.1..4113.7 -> 7.752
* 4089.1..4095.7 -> 7.751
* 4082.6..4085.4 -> 7.539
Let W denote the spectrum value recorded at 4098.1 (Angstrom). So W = 7.689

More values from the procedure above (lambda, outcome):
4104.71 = 7.661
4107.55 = 7.752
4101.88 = 7.539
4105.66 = 7.723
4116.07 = 6.742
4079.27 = 7.789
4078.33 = 7.932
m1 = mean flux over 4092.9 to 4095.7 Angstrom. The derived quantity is 7.56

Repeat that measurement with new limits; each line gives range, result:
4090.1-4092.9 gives 7.7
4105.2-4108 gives 7.75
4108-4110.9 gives 7.59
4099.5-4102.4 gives 7.57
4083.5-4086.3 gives 7.54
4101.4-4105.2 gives 7.58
